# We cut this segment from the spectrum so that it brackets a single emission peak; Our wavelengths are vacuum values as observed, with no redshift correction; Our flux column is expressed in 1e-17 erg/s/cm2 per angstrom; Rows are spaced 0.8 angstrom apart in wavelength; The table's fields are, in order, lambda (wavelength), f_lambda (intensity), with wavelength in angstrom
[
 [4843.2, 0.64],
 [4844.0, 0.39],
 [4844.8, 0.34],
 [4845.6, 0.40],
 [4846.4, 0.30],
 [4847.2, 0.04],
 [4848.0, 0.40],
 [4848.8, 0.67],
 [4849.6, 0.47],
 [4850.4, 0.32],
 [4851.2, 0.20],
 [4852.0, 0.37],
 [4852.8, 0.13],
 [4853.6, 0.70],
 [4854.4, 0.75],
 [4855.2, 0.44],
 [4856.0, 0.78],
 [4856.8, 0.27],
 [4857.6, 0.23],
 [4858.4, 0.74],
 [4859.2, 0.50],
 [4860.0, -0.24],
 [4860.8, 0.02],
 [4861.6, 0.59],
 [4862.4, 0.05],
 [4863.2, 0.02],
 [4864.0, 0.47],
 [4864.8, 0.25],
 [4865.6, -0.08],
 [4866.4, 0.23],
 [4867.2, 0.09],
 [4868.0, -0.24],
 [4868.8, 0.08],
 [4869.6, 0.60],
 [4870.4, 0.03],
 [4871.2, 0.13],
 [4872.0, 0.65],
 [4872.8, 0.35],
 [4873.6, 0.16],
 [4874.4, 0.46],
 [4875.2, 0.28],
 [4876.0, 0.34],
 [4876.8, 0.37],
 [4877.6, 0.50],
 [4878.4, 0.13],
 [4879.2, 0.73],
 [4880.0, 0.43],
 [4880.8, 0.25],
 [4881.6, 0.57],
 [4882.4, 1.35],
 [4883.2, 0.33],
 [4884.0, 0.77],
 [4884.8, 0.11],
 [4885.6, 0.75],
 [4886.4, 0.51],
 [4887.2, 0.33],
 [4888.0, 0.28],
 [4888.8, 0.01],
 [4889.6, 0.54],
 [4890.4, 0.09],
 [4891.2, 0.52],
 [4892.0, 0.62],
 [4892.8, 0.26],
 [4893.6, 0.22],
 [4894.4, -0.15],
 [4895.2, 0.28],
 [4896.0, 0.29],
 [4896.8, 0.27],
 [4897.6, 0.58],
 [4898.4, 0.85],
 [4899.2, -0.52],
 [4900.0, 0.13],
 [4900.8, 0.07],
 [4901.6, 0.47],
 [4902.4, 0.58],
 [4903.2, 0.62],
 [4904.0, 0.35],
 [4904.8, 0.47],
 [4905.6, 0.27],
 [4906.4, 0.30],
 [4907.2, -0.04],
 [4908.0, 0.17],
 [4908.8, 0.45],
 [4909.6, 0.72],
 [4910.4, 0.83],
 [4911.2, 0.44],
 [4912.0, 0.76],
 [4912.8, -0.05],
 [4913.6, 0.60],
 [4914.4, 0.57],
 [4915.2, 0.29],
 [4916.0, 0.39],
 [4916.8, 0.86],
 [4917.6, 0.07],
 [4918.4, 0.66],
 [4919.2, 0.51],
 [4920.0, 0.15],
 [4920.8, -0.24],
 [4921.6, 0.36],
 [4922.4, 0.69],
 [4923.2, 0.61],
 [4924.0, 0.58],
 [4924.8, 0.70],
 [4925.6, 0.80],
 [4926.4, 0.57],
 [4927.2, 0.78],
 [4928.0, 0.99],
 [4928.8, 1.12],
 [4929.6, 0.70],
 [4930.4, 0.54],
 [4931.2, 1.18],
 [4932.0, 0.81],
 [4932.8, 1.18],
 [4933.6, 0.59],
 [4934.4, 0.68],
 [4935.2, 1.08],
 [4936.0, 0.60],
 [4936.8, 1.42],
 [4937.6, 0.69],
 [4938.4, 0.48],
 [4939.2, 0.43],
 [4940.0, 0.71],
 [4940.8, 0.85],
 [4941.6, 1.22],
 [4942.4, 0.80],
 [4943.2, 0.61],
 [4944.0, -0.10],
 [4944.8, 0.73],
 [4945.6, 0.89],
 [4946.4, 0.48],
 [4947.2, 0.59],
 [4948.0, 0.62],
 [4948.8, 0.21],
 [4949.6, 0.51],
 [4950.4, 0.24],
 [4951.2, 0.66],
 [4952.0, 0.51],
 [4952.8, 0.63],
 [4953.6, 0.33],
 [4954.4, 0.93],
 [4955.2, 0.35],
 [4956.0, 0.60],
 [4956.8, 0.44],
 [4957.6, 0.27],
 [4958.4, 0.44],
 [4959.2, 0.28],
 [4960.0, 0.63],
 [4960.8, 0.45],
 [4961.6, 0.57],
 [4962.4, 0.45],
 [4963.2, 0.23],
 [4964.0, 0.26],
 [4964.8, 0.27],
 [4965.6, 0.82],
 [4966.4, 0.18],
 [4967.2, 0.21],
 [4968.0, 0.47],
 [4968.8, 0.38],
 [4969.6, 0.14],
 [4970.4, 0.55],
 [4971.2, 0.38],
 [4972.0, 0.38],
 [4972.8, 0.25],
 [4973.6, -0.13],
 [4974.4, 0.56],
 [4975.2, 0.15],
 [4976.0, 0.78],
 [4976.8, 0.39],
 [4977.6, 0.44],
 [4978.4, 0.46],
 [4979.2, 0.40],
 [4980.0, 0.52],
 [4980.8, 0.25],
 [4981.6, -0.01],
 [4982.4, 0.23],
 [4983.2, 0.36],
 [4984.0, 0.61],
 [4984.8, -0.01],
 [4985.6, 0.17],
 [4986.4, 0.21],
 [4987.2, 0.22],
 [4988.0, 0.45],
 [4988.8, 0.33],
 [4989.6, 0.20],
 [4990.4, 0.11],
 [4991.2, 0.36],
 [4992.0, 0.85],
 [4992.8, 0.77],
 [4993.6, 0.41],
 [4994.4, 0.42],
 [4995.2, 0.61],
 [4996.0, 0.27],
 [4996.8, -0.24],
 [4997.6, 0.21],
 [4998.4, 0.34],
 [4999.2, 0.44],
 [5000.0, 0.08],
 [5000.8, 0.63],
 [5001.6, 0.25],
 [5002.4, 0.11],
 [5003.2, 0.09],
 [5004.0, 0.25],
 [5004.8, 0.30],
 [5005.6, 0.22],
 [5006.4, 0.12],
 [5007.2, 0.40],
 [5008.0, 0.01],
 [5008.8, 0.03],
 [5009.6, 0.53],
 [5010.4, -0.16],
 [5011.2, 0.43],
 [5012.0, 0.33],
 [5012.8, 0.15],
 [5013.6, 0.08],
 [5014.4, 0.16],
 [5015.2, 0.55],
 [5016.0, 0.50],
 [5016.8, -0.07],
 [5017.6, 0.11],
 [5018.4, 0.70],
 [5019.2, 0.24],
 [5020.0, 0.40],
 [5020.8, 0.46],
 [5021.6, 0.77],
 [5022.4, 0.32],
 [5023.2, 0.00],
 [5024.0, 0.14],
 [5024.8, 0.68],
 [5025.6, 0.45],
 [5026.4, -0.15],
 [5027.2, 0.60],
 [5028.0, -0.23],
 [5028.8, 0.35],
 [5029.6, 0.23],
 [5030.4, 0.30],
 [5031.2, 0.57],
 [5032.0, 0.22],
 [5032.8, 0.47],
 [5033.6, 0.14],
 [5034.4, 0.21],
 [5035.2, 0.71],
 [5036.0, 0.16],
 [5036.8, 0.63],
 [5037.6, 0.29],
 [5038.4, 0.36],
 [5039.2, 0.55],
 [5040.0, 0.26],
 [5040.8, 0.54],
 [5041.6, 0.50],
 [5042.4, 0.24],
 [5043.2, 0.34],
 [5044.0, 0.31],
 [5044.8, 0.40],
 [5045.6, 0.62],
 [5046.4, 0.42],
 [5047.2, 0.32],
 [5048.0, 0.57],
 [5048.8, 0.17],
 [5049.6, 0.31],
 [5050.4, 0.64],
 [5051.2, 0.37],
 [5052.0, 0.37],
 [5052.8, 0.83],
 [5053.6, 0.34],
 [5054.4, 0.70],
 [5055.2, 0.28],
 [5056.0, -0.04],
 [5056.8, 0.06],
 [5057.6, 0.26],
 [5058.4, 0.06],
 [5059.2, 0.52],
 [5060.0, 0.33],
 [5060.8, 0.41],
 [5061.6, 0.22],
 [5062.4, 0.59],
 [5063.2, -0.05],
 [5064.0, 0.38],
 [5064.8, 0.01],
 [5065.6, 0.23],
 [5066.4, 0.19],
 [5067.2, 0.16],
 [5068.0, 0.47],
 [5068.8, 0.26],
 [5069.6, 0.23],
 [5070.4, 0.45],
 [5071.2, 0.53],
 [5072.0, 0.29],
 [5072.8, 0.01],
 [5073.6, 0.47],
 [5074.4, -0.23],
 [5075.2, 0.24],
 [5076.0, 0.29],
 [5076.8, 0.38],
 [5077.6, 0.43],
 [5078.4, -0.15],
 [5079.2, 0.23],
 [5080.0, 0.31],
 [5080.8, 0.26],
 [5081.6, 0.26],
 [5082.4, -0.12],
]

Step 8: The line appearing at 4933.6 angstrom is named C III] 1909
